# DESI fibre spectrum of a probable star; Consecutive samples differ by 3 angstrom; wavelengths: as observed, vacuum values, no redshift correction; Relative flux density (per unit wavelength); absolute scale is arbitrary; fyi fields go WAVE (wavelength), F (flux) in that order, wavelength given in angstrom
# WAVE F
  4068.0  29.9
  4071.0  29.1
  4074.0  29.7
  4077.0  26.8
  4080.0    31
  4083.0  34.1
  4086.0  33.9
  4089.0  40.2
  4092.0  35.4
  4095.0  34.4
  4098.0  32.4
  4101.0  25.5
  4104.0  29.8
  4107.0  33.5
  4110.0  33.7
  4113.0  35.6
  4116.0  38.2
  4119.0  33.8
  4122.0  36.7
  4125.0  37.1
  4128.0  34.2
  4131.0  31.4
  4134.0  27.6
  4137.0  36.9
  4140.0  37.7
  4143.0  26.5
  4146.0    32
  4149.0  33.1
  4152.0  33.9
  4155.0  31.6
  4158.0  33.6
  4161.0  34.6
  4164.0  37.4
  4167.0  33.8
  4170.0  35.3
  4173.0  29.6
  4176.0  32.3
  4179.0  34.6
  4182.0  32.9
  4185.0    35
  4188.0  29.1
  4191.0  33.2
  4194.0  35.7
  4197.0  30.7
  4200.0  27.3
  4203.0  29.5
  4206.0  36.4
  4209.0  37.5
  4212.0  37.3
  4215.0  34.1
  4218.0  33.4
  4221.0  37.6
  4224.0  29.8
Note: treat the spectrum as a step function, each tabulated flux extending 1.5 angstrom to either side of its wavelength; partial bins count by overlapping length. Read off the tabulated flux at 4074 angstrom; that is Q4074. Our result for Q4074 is 29.7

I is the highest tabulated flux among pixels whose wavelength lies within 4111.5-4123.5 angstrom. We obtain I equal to 38.2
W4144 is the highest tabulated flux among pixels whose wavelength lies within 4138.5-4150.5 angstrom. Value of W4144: 37.7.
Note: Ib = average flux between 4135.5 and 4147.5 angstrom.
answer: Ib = 33.3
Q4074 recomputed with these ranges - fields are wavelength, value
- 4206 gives 36.4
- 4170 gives 35.3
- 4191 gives 33.2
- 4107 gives 33.5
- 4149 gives 33.1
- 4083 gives 34.1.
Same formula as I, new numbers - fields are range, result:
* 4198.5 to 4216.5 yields 37.5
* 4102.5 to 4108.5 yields 33.5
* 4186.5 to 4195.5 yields 35.7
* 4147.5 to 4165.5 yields 37.4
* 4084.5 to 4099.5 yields 40.2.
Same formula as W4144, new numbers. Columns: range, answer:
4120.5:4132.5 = 37.1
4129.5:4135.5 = 31.4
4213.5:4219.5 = 34.1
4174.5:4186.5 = 35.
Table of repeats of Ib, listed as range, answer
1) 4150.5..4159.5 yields 33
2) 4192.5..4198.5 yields 33.2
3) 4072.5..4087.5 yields 31.1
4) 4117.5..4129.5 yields 35.5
